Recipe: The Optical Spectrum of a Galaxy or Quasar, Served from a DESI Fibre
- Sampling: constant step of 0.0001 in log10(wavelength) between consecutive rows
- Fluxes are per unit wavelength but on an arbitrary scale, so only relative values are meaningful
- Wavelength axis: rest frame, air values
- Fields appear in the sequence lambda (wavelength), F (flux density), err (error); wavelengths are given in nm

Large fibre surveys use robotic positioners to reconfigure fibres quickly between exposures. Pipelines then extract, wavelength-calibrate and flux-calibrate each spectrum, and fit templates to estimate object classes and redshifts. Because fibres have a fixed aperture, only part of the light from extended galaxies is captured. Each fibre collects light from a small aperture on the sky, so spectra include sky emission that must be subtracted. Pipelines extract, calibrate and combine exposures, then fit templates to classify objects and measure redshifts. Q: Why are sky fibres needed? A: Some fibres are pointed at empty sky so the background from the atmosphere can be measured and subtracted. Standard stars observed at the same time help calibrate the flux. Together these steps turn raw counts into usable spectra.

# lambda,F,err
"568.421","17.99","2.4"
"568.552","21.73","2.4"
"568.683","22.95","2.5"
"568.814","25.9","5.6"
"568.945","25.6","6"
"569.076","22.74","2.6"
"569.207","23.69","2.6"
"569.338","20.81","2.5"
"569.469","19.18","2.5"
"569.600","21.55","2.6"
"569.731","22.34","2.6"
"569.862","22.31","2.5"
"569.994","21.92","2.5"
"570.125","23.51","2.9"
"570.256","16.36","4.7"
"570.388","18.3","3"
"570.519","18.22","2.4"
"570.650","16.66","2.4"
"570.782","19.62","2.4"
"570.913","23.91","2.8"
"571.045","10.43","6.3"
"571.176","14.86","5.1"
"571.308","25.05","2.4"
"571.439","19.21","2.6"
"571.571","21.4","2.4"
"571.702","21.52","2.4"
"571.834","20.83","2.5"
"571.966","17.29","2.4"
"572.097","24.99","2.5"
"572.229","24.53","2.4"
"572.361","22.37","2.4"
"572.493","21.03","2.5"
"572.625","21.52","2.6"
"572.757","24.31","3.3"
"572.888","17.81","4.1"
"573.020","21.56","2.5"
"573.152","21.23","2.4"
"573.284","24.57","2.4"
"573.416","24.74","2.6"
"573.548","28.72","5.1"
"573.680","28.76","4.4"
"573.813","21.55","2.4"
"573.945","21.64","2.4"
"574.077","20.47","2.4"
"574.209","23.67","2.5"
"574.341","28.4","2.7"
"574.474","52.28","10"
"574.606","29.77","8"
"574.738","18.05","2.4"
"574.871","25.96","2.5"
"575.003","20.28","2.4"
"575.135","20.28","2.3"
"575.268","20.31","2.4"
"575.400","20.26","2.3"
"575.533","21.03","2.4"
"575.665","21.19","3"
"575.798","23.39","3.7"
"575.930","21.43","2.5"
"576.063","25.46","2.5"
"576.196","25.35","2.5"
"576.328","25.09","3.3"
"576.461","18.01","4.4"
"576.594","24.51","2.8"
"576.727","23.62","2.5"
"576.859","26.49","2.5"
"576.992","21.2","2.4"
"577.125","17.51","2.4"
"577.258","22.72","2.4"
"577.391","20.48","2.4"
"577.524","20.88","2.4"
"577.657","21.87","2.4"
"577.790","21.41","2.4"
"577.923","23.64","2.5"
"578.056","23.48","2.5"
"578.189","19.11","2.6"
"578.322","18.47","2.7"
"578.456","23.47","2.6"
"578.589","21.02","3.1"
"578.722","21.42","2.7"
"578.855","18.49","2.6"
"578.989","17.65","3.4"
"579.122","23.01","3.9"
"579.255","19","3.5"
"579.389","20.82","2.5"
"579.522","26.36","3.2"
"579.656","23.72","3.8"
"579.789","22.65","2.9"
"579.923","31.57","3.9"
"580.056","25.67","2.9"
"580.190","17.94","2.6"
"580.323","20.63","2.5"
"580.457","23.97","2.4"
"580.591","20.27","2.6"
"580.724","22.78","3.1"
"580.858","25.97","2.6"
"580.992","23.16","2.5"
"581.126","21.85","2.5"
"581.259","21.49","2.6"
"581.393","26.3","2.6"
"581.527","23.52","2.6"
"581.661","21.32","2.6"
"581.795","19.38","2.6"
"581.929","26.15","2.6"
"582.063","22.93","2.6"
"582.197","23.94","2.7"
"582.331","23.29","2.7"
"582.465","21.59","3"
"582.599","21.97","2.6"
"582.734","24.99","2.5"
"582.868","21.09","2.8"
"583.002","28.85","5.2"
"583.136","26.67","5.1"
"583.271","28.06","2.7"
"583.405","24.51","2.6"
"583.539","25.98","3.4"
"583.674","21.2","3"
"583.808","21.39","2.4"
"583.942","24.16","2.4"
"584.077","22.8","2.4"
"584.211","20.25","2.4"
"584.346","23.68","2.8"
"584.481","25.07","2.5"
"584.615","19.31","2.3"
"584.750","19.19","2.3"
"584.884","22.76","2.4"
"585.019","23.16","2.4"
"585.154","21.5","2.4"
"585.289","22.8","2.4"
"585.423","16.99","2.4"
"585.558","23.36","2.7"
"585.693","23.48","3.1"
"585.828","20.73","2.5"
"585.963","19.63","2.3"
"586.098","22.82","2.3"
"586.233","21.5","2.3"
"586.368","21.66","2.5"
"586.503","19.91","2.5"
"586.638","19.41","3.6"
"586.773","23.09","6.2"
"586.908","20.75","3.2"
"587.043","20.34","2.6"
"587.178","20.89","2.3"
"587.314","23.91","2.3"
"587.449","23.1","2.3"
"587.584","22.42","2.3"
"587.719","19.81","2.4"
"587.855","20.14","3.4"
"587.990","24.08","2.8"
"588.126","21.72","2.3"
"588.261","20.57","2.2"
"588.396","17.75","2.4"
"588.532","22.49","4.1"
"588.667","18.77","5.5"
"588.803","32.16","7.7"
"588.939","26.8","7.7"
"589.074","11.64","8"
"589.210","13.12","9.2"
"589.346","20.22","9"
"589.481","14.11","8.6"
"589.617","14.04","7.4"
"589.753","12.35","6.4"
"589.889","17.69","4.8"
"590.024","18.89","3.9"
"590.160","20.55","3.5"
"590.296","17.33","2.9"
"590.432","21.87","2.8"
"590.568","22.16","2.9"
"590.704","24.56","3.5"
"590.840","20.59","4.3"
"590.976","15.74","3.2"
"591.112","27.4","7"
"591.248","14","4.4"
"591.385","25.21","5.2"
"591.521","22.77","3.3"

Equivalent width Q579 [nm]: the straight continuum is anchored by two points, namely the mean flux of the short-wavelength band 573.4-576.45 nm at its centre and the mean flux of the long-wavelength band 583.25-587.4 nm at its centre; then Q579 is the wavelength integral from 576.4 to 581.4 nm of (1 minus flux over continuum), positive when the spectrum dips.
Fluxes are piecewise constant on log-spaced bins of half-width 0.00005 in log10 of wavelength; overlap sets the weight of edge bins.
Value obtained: 0.31 nm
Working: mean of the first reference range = 24.6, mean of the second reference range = 22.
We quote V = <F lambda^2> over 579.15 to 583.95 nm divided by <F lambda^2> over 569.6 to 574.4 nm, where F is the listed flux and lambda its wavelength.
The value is 1.1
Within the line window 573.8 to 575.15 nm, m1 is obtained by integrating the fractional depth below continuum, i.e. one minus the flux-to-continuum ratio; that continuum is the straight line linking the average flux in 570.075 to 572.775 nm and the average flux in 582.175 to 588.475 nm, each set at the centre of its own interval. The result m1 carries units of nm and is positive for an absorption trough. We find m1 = -0.35 nm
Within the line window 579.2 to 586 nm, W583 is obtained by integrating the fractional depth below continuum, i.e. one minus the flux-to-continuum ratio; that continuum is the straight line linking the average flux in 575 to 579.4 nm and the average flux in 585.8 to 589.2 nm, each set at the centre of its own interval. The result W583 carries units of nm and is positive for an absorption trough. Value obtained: -0.484 nm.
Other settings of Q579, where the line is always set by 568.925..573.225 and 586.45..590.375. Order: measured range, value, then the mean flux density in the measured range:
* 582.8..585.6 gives -0.40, 23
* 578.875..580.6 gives -0.18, 22.5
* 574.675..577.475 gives -0.20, 22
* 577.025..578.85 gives -0.06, 21.1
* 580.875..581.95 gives -0.14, 22.9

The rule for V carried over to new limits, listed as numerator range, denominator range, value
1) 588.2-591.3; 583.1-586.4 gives 0.88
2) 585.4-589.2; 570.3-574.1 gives 1.06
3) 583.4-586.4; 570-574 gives 1.08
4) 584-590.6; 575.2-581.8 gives 0.96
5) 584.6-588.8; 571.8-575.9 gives 0.95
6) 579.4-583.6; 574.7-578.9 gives 1.11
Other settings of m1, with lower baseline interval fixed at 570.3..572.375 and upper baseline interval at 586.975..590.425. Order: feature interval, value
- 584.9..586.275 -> -0.125 nm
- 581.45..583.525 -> -0.430 nm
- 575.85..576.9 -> -0.203 nm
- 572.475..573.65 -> -0.192 nm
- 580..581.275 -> -0.163 nm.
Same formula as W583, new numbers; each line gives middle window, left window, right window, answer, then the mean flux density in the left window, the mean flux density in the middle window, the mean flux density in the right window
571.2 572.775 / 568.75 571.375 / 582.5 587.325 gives -0.07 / 20.6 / 21.7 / 22.4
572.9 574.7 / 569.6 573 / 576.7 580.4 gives -0.46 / 20.5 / 26.3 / 21.9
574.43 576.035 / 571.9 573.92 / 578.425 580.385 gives -0.10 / 23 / 24.2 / 22.2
